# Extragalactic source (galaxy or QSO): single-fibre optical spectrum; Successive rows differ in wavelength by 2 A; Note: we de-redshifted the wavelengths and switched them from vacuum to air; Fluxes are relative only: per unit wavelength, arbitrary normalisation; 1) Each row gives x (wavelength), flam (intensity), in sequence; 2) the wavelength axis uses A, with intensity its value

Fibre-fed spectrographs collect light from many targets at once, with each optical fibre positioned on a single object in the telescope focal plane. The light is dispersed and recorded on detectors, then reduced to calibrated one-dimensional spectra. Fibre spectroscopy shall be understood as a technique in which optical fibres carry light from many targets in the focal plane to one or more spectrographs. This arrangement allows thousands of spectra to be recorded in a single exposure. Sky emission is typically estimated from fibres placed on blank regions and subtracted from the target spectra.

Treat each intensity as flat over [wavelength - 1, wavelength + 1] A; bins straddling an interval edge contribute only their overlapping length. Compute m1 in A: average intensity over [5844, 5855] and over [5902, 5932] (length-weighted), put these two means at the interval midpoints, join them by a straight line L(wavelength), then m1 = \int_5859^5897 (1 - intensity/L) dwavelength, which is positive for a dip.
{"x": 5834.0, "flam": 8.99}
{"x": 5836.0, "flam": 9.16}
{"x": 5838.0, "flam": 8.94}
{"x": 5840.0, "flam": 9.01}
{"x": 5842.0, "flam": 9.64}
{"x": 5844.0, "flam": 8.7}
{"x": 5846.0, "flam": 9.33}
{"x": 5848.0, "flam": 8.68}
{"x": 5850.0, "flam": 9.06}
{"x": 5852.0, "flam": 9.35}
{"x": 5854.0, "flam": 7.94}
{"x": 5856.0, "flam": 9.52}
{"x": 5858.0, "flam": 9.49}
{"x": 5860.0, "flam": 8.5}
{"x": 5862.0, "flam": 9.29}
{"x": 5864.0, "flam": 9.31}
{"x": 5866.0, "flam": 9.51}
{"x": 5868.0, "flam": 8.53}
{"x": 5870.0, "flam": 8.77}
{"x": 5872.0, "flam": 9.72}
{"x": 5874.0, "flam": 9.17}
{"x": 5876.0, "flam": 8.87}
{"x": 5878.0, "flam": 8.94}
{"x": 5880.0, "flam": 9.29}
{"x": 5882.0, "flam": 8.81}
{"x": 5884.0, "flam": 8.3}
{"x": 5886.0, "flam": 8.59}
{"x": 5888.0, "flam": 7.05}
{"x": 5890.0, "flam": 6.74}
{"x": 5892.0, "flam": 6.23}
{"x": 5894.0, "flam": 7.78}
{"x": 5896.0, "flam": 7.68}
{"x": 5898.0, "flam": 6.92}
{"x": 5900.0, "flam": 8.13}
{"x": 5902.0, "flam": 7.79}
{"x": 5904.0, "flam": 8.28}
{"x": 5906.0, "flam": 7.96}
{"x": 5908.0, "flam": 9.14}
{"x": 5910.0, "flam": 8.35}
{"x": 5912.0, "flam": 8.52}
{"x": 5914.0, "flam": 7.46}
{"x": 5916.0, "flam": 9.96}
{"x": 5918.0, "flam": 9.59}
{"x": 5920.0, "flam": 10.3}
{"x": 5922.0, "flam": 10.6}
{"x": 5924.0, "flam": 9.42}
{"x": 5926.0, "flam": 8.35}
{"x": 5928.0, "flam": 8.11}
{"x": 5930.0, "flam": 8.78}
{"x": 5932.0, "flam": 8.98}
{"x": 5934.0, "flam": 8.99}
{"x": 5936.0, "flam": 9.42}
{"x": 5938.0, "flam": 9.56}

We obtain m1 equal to 1.66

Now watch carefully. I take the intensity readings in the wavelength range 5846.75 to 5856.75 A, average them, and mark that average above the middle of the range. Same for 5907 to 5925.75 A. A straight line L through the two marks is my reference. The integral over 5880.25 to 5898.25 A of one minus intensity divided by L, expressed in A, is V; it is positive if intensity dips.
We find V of 2.8 A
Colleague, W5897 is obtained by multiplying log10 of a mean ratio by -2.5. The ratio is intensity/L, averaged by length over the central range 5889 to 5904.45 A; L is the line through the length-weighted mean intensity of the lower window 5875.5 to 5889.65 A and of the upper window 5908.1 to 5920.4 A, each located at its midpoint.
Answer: 0.17 mag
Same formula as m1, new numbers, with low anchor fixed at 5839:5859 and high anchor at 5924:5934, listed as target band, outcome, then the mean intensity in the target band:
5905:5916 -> 0.42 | 8.44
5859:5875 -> -0.21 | 9.1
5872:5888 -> 0.23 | 8.79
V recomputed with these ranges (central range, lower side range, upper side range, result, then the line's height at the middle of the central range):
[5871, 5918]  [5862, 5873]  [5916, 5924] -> 6.6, 9.62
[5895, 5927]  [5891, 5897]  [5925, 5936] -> -2.9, 7.92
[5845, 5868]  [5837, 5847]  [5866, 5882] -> 0.1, 9.09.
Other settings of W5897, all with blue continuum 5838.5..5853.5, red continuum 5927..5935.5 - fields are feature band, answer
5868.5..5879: -0.012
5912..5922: -0.068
